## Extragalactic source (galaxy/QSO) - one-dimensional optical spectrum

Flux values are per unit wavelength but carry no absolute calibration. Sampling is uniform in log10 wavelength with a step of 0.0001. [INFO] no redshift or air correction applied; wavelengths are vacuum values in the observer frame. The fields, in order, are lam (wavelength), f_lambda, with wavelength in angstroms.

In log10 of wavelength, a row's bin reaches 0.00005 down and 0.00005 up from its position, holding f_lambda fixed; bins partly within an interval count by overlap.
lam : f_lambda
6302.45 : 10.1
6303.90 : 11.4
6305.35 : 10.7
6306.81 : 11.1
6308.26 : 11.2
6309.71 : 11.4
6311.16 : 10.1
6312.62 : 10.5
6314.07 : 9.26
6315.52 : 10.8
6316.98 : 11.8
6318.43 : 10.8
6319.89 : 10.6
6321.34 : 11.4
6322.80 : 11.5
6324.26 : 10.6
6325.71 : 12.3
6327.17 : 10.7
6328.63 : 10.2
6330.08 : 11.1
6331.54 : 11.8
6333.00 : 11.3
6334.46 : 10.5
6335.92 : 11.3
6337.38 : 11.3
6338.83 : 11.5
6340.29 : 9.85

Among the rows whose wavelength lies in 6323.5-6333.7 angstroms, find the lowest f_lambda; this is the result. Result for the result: 10.2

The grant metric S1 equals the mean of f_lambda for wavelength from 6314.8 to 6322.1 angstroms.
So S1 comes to 11.1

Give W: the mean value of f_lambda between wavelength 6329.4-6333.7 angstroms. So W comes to 11.4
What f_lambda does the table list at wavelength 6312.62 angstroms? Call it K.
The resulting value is 10.5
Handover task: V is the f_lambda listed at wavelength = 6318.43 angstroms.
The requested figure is 10.8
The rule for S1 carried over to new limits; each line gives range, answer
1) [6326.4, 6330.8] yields 10.7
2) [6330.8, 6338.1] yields 11.2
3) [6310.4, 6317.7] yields 10.5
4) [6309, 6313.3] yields 10.7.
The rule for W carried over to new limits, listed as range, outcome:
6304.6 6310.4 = 11.1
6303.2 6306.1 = 11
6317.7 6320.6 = 10.7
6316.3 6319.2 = 11.3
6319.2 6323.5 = 11.2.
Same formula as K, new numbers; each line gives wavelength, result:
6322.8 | 11.5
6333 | 11.3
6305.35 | 10.7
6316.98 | 11.8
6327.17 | 10.7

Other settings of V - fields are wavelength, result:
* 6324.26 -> 10.6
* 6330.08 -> 11.1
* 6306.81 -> 11.1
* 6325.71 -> 12.3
